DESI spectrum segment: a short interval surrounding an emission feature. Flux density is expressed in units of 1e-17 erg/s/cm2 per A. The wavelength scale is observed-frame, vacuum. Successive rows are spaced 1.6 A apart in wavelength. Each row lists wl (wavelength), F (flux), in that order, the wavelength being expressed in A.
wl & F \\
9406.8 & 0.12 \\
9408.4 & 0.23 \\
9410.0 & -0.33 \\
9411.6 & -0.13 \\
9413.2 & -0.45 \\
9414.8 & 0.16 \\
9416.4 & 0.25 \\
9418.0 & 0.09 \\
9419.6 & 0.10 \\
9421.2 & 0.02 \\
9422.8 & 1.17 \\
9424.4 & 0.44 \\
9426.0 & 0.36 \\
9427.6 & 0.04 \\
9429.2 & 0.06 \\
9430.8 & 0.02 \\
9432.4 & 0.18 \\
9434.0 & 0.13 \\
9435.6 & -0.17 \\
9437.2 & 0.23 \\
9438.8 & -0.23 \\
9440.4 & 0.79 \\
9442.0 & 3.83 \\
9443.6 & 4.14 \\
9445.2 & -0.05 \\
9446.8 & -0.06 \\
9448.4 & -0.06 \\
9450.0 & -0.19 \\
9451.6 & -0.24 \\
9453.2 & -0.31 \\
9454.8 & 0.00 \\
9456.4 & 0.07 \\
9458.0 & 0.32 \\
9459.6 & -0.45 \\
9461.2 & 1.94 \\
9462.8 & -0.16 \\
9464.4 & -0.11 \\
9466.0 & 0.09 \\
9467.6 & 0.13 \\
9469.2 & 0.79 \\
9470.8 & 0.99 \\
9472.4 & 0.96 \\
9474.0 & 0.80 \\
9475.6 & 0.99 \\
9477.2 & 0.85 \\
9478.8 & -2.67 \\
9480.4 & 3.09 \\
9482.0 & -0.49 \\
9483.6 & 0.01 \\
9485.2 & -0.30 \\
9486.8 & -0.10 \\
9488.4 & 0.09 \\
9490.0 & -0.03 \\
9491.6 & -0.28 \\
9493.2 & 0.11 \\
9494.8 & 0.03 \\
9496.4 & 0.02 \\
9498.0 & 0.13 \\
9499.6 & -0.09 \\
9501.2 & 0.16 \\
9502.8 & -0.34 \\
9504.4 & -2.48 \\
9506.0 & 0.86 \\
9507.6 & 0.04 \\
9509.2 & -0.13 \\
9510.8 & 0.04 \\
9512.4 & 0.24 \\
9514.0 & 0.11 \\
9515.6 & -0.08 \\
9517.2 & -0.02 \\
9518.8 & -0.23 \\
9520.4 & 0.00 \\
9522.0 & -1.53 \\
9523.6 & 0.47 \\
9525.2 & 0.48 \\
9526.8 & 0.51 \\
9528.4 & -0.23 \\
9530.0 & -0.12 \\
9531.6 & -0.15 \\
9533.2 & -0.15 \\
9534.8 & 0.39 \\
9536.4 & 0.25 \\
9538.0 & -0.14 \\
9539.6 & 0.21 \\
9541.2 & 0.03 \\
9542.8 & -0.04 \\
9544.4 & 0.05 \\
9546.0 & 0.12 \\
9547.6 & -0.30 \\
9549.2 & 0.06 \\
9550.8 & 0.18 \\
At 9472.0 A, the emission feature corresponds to [O III]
